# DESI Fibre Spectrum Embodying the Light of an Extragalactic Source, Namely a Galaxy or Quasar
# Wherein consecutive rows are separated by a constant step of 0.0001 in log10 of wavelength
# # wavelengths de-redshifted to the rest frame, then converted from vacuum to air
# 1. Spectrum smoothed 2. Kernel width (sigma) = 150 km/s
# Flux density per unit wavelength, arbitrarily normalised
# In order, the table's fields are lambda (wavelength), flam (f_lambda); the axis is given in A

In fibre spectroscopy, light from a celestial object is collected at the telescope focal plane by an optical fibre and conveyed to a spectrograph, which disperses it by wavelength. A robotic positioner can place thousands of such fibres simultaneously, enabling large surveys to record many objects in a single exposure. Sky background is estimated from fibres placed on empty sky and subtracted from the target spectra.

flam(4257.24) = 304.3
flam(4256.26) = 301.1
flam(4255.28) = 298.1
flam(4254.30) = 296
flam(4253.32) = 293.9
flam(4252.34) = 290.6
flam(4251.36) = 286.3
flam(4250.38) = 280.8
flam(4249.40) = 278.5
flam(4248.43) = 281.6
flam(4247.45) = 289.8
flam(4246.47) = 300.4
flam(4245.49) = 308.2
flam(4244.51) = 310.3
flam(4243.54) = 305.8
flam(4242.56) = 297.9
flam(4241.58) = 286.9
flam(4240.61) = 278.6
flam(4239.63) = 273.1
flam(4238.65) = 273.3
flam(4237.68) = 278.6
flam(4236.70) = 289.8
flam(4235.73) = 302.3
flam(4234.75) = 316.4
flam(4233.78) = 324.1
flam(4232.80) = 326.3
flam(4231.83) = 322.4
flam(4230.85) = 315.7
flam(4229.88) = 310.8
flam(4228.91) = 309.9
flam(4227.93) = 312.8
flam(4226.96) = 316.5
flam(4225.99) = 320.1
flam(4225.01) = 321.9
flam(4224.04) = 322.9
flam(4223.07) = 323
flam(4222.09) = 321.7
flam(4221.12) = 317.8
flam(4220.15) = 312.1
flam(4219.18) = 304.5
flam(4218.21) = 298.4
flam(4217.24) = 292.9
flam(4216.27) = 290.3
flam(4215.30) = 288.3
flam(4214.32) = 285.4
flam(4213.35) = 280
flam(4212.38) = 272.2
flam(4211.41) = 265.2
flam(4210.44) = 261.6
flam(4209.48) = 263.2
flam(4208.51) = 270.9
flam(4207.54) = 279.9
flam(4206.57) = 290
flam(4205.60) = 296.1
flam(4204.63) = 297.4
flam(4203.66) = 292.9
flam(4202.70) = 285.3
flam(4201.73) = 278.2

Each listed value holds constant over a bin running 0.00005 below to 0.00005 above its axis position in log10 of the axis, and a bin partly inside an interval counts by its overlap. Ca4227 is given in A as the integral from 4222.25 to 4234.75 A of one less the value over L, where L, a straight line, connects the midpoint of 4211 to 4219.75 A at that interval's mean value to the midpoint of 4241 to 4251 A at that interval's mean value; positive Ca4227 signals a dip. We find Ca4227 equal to -1.3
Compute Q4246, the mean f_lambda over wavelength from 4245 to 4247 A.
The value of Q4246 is 303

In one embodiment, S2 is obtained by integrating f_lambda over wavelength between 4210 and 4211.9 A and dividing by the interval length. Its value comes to 263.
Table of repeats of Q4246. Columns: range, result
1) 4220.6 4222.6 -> 319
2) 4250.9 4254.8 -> 292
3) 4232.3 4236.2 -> 317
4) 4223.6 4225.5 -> 322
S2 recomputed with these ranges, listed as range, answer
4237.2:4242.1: 278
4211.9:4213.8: 276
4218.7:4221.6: 312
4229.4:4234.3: 320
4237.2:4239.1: 277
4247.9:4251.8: 282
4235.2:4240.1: 284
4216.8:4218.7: 296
